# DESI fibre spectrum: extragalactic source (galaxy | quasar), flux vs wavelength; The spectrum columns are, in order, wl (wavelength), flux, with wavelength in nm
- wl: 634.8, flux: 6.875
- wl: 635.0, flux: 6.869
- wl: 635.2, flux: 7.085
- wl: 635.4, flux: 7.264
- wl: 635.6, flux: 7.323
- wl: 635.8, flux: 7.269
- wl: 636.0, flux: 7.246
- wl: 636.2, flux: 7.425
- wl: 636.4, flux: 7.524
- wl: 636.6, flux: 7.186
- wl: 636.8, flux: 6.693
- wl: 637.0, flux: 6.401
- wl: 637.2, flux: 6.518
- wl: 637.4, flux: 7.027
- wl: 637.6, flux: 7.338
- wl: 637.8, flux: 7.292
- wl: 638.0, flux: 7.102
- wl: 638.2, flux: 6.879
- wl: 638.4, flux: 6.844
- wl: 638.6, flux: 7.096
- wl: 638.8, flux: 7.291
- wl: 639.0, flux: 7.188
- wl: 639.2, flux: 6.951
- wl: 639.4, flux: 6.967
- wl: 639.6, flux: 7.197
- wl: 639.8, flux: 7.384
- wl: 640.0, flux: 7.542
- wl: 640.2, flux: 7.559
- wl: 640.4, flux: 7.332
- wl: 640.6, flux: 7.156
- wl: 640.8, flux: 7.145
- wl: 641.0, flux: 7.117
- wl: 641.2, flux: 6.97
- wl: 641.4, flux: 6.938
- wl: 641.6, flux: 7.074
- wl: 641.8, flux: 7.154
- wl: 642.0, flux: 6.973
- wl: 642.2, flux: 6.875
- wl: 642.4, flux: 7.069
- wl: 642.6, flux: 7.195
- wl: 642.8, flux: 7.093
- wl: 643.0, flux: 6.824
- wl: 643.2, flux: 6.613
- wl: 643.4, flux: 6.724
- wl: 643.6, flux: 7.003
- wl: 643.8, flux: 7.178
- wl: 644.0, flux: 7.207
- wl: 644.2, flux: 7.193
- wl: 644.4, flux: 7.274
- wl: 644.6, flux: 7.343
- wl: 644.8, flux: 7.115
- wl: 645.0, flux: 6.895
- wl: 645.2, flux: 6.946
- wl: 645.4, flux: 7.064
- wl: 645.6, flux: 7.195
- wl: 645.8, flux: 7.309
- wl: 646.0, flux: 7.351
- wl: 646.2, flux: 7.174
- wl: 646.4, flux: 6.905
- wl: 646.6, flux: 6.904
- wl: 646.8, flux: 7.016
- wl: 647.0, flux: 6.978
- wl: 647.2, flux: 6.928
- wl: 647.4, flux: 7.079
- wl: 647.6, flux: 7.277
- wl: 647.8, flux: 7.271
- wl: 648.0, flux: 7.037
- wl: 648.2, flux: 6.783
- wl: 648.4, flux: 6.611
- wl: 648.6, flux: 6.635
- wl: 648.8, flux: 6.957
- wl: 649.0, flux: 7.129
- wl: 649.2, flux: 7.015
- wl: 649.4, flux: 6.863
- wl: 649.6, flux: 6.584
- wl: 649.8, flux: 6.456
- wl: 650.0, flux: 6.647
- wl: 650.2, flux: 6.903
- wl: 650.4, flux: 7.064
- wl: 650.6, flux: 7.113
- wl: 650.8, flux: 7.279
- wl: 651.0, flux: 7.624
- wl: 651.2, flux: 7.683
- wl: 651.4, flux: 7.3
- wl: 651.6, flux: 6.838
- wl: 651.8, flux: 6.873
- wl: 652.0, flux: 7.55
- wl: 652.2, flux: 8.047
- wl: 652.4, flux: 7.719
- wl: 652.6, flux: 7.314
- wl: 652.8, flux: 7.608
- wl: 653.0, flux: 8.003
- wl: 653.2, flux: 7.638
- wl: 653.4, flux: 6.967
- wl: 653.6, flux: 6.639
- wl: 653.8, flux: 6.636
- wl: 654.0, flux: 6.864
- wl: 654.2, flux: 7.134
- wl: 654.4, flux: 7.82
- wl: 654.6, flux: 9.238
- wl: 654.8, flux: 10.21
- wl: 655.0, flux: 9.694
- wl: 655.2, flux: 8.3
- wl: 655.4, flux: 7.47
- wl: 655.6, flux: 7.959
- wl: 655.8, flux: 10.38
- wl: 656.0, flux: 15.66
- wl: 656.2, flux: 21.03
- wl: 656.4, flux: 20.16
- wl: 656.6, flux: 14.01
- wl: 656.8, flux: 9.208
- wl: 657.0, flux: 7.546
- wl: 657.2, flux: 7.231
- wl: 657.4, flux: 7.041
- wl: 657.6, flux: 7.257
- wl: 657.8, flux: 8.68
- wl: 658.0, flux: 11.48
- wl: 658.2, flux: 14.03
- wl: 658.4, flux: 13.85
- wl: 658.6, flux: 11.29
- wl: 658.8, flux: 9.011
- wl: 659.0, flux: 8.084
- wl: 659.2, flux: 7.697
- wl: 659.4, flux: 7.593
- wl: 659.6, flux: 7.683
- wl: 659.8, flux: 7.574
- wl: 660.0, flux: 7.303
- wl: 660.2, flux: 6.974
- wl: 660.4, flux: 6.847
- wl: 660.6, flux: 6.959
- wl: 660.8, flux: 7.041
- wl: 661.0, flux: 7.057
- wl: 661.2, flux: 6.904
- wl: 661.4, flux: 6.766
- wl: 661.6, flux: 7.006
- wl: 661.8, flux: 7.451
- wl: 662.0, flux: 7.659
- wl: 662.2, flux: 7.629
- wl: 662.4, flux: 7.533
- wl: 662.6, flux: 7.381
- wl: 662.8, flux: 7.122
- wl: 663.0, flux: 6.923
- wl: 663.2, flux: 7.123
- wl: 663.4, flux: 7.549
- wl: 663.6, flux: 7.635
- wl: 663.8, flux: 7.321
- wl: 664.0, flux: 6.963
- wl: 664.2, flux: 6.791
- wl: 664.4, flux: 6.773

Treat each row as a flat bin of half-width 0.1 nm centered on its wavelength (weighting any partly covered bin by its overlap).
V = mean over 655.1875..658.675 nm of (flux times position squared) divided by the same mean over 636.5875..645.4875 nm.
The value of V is 1.7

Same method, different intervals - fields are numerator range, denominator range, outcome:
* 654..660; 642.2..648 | 1.47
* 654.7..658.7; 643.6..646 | 1.61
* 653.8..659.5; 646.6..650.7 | 1.50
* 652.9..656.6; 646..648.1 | 1.45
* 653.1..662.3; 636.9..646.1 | 1.34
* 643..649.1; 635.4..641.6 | 1.01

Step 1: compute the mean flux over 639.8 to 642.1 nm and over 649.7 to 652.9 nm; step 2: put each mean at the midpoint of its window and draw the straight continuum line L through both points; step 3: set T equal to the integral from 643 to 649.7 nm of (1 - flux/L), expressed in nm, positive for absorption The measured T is 0.192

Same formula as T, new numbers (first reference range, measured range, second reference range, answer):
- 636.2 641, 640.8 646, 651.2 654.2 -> 0.09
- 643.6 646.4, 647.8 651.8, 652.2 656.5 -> 0.66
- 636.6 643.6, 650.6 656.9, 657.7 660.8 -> -0.49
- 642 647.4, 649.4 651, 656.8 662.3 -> 0.12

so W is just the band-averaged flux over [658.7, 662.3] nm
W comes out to 7.4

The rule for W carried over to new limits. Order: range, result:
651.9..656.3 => 8.9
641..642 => 7.04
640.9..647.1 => 7.05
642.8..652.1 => 7.04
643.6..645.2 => 7.15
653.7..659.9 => 9.93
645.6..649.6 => 7.01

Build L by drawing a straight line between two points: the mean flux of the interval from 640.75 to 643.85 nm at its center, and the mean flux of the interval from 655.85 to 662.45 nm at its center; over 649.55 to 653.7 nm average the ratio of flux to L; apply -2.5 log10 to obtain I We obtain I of 0.15 mag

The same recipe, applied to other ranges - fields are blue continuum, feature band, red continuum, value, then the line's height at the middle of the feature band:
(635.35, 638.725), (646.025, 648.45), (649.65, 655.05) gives 0.05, 7.35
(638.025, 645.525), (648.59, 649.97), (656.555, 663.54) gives 0.11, 7.54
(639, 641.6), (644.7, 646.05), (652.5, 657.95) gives 0.12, 7.94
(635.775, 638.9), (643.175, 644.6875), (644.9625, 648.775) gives -0.01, 7.03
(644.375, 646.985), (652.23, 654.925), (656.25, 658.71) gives 0.27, 9.83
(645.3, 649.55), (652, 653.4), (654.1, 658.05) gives 0.18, 9.06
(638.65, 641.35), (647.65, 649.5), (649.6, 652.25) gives 0.03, 7.16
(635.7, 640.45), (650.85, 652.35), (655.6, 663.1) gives 0.14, 8.45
